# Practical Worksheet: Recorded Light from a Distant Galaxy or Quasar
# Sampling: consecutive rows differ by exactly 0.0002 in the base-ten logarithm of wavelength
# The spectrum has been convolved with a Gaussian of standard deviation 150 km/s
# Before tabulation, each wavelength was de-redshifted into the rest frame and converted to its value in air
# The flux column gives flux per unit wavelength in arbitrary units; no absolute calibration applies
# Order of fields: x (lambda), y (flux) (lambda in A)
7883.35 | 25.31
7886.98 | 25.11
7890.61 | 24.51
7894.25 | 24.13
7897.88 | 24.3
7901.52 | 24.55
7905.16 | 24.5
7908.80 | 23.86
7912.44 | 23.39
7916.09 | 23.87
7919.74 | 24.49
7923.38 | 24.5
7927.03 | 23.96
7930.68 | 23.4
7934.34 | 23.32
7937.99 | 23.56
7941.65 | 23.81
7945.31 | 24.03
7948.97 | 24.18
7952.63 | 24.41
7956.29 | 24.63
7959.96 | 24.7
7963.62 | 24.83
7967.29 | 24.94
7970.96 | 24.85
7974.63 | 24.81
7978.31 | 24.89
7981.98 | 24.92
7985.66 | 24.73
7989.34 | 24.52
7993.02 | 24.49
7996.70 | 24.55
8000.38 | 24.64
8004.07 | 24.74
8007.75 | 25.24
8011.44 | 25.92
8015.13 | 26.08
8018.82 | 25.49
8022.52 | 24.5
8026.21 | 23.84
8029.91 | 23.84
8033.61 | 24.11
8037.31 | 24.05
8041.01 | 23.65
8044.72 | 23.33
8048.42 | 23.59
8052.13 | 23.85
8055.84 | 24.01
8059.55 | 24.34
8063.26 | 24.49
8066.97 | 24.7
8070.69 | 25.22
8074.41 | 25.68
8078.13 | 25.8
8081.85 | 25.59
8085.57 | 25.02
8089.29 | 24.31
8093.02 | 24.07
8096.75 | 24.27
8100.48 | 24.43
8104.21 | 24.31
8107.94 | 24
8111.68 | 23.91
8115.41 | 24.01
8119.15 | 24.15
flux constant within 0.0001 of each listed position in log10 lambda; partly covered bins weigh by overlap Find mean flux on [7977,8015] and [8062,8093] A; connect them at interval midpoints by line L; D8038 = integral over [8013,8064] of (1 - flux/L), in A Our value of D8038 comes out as 1.6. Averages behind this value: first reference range 24.9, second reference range 25.1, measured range 24.2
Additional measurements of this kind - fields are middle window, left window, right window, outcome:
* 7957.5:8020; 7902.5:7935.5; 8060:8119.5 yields -1.9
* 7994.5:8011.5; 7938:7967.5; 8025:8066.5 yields -0.5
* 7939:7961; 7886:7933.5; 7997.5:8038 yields 0.1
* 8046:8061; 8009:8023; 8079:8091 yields 0.8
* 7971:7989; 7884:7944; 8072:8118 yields -0.4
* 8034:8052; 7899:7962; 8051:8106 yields 0.6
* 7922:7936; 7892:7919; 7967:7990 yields 0.3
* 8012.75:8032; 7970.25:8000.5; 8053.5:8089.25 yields 0.0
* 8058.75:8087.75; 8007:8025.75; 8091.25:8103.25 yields -0.6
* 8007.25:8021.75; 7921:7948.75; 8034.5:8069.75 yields -1.0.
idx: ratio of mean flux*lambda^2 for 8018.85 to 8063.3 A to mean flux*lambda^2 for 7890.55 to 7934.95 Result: 1.03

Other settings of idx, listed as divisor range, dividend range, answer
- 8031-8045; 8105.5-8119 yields 1.03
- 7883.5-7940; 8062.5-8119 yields 1.07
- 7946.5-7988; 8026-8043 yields 0.98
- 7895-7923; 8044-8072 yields 1.04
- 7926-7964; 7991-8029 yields 1.05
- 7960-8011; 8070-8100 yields 1.03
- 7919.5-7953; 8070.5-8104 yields 1.08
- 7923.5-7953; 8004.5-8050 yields 1.05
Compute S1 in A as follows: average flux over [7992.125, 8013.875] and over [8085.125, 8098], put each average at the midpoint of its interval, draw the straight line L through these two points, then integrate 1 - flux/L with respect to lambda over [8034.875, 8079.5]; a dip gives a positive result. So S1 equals 0.4 A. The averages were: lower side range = 25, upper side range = 24.4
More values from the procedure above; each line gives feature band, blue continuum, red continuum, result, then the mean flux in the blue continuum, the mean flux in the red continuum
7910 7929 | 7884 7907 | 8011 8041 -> 0.42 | 24.6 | 24.6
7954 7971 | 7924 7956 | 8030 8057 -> -0.64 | 23.9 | 23.8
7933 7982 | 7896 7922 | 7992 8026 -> 0.33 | 24.1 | 25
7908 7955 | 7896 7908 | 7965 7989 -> 1.26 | 24.4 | 24.8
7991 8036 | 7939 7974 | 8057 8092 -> -0.11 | 24.5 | 25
